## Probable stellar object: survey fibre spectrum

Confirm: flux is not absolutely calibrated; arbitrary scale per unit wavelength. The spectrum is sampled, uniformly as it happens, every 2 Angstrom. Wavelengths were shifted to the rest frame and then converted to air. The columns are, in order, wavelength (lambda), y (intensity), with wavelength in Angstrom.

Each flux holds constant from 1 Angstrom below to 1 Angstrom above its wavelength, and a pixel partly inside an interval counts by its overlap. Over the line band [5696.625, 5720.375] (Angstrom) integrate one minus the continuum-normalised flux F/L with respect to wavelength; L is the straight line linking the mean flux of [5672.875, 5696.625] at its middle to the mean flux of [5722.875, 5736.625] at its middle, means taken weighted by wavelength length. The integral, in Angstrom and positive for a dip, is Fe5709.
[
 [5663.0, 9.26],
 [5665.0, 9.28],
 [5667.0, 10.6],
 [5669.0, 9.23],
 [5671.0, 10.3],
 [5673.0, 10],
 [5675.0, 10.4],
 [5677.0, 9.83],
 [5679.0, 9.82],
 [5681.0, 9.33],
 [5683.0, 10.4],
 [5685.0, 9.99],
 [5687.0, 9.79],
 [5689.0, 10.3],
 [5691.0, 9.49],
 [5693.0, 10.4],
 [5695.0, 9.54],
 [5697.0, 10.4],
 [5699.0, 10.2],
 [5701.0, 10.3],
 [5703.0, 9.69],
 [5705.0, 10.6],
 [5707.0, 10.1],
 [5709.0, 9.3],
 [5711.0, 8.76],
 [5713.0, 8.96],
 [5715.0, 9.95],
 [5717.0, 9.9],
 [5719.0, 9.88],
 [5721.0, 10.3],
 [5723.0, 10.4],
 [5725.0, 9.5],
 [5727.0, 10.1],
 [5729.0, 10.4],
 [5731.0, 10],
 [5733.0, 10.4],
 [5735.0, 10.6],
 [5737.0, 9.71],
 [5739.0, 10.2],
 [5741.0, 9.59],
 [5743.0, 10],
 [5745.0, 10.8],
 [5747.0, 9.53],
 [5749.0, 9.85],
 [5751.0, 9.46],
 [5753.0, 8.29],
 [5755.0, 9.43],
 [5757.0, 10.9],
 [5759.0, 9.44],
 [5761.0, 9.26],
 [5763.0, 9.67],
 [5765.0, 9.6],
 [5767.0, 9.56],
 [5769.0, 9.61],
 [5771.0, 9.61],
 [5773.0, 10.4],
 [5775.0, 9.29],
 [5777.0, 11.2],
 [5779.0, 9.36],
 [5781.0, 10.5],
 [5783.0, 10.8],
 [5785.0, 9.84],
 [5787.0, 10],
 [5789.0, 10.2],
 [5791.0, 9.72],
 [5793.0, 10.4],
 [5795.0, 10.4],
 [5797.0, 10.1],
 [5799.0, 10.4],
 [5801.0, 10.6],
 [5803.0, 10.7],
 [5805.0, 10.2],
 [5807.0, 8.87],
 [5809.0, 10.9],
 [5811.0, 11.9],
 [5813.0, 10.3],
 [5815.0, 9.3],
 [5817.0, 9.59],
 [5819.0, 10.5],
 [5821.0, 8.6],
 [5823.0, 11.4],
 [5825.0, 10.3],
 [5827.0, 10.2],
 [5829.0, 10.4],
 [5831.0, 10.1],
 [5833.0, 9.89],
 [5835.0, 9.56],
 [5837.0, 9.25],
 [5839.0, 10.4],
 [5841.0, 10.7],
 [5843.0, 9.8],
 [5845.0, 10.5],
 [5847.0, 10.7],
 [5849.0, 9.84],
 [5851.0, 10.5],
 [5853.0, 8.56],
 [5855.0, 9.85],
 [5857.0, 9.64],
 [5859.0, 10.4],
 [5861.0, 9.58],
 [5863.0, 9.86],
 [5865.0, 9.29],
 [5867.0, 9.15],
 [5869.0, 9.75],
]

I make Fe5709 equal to 0.6 Angstrom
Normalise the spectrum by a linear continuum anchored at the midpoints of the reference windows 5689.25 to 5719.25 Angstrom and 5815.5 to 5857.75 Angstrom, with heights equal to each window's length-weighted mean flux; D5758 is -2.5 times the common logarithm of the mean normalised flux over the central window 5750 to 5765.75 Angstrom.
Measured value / 0.05 mag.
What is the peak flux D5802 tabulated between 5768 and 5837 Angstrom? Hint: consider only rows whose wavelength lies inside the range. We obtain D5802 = 11.9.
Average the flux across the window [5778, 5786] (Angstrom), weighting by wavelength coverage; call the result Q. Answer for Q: 10.1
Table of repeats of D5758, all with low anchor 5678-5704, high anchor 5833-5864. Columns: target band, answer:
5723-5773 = 0.01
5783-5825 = -0.03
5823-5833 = -0.04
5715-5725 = -0.01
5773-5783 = -0.03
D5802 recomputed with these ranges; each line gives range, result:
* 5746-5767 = 10.9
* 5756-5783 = 11.2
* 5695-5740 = 10.6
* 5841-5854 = 10.7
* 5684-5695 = 10.4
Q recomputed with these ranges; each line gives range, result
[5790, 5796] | 10.2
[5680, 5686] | 9.91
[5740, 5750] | 9.95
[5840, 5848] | 10.4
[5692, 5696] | 9.97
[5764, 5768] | 9.58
